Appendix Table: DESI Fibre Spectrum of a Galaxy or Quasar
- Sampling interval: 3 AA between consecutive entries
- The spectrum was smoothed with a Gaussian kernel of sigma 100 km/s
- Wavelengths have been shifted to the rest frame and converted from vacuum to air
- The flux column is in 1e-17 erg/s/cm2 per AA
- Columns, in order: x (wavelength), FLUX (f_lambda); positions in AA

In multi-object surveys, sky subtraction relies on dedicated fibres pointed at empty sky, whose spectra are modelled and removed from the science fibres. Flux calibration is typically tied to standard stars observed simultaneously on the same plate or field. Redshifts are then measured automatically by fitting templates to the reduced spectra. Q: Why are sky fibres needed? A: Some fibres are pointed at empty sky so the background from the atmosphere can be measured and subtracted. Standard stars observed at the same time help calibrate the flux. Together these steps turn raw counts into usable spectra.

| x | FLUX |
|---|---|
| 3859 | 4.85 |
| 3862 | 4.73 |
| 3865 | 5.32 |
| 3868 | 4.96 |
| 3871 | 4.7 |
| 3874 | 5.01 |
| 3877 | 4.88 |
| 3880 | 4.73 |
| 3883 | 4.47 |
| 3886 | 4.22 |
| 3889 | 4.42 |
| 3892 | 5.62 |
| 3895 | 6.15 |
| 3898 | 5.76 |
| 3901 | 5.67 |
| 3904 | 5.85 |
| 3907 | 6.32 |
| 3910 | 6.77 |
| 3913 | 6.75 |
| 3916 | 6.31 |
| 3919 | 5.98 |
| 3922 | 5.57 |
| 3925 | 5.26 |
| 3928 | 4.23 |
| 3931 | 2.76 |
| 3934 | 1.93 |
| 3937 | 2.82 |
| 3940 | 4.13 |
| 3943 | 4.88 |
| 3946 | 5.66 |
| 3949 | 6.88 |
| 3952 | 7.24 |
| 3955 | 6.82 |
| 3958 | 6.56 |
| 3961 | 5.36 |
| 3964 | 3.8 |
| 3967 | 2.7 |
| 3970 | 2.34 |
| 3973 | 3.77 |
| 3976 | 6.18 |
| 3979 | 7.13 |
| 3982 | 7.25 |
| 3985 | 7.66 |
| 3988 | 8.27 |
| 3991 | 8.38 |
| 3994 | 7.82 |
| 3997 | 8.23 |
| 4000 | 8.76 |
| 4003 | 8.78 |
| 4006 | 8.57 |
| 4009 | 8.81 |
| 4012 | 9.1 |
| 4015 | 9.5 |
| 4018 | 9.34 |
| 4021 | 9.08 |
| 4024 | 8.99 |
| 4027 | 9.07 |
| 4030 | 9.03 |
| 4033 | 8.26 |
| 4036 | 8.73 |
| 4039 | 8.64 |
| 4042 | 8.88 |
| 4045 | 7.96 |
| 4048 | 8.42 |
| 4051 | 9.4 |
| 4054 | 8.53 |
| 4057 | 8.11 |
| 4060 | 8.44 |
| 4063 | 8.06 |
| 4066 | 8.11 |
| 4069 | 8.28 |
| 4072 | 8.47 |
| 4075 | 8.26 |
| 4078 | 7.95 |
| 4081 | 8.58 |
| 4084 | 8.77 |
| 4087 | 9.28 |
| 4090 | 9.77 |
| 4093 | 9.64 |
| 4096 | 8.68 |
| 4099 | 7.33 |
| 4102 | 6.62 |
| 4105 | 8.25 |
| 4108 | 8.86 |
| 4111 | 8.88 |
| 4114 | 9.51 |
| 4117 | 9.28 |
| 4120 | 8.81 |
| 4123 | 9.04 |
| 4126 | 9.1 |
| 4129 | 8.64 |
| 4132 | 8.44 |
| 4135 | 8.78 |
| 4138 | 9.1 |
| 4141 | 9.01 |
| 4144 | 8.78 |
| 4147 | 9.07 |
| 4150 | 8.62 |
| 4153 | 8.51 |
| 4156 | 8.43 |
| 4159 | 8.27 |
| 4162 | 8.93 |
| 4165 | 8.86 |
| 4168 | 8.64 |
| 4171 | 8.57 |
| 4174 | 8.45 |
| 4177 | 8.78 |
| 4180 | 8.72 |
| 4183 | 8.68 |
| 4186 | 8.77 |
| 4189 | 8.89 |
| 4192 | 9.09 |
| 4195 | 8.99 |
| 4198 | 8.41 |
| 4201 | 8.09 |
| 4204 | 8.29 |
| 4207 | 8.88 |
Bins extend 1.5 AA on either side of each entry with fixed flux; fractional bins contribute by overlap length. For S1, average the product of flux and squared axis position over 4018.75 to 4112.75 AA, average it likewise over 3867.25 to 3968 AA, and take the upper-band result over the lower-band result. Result 1.8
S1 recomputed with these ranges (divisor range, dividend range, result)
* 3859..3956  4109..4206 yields 1.91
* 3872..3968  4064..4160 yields 1.84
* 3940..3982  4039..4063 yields 1.66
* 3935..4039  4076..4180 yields 1.32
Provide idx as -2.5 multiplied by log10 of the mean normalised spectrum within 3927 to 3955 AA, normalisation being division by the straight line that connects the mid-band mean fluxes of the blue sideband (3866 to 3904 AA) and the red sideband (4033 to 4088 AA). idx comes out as 0.32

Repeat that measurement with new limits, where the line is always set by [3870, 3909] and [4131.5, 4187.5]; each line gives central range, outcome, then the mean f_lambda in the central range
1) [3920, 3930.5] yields 0.174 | 4.85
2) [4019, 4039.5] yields -0.249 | 8.85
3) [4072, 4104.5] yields -0.092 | 8.48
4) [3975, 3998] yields -0.176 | 7.63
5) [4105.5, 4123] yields -0.113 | 9.02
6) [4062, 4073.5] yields -0.097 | 8.24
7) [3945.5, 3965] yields -0.008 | 6.12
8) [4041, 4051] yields -0.178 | 8.54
